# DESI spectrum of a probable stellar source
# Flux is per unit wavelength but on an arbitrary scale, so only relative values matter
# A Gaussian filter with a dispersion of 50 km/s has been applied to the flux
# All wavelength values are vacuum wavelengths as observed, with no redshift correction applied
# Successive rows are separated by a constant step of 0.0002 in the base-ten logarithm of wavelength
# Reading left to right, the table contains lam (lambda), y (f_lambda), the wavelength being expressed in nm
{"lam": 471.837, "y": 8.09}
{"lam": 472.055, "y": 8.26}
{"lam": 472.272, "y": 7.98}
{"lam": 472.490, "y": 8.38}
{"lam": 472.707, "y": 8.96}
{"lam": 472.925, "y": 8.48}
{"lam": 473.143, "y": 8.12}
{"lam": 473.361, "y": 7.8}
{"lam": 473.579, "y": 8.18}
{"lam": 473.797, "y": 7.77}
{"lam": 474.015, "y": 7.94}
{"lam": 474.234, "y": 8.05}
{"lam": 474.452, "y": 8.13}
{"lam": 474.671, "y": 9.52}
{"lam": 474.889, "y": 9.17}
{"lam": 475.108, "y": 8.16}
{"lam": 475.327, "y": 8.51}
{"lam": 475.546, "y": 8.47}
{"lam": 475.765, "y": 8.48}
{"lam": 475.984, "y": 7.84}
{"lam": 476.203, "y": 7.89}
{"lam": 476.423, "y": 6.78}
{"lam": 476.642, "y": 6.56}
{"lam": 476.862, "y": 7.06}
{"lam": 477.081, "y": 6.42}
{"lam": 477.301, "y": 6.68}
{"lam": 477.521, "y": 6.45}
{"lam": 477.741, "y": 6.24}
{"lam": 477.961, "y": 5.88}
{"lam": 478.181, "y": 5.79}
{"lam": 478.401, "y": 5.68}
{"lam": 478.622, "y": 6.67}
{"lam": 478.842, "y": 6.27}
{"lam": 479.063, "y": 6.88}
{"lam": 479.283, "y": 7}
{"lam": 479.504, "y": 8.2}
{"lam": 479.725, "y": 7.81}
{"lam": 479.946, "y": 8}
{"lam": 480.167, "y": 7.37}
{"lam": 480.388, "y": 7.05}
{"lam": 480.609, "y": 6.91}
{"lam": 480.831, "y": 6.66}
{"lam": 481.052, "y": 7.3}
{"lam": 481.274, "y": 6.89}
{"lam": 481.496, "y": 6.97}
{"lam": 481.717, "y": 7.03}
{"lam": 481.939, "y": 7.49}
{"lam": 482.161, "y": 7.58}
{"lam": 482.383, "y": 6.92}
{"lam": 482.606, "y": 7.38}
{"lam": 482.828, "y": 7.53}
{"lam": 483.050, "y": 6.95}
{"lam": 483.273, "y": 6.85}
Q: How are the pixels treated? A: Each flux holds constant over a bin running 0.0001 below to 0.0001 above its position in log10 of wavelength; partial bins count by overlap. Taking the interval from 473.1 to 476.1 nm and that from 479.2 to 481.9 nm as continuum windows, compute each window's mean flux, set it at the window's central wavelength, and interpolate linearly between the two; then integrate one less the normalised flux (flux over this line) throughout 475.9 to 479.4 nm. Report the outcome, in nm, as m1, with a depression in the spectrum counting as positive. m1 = 0.52 nm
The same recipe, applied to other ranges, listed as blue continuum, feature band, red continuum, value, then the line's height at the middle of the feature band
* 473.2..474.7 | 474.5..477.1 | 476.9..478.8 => -0.25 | 7.24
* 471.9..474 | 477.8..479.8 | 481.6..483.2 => 0.25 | 7.62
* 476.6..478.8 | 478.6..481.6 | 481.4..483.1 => -0.15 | 6.82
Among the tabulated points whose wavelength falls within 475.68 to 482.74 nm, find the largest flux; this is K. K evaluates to 8.48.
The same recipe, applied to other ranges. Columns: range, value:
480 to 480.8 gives 7.37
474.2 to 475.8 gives 9.52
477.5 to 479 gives 6.67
